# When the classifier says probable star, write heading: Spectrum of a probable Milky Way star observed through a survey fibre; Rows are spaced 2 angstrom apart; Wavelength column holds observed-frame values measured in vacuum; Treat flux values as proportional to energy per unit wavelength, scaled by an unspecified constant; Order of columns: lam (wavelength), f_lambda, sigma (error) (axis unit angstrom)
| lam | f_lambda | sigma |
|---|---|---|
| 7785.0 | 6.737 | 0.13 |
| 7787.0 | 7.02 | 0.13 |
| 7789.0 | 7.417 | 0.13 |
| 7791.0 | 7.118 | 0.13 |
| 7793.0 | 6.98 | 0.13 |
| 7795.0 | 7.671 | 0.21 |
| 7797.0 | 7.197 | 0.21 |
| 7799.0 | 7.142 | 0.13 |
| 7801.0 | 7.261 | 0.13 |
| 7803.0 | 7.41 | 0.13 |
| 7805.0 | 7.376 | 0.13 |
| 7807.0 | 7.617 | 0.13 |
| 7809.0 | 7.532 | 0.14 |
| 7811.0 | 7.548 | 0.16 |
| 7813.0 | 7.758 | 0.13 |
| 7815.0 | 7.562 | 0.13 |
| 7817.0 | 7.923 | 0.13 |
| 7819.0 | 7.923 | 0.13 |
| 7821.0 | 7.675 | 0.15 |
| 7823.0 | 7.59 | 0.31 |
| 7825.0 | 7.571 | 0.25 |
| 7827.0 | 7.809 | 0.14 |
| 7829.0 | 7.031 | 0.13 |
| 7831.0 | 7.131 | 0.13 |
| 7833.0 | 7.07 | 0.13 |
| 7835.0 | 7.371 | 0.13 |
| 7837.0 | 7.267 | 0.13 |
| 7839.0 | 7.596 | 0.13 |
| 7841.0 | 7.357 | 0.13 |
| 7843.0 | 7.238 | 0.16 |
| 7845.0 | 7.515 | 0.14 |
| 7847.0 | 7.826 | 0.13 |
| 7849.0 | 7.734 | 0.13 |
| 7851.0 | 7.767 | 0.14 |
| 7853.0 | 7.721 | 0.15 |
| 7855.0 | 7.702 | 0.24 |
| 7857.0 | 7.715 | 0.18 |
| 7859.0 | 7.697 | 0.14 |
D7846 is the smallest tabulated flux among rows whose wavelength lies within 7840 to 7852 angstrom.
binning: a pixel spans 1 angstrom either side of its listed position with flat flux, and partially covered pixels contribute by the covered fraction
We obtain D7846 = 7.238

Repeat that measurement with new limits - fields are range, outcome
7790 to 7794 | 6.98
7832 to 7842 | 7.07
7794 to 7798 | 7.197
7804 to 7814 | 7.376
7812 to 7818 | 7.562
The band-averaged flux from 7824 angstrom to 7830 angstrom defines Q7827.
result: 7.47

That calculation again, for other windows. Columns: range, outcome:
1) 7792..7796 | 7.33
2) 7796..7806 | 7.28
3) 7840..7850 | 7.53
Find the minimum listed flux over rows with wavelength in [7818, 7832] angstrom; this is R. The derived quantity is 7.031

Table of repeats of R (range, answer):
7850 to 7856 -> 7.702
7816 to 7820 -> 7.923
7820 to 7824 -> 7.59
